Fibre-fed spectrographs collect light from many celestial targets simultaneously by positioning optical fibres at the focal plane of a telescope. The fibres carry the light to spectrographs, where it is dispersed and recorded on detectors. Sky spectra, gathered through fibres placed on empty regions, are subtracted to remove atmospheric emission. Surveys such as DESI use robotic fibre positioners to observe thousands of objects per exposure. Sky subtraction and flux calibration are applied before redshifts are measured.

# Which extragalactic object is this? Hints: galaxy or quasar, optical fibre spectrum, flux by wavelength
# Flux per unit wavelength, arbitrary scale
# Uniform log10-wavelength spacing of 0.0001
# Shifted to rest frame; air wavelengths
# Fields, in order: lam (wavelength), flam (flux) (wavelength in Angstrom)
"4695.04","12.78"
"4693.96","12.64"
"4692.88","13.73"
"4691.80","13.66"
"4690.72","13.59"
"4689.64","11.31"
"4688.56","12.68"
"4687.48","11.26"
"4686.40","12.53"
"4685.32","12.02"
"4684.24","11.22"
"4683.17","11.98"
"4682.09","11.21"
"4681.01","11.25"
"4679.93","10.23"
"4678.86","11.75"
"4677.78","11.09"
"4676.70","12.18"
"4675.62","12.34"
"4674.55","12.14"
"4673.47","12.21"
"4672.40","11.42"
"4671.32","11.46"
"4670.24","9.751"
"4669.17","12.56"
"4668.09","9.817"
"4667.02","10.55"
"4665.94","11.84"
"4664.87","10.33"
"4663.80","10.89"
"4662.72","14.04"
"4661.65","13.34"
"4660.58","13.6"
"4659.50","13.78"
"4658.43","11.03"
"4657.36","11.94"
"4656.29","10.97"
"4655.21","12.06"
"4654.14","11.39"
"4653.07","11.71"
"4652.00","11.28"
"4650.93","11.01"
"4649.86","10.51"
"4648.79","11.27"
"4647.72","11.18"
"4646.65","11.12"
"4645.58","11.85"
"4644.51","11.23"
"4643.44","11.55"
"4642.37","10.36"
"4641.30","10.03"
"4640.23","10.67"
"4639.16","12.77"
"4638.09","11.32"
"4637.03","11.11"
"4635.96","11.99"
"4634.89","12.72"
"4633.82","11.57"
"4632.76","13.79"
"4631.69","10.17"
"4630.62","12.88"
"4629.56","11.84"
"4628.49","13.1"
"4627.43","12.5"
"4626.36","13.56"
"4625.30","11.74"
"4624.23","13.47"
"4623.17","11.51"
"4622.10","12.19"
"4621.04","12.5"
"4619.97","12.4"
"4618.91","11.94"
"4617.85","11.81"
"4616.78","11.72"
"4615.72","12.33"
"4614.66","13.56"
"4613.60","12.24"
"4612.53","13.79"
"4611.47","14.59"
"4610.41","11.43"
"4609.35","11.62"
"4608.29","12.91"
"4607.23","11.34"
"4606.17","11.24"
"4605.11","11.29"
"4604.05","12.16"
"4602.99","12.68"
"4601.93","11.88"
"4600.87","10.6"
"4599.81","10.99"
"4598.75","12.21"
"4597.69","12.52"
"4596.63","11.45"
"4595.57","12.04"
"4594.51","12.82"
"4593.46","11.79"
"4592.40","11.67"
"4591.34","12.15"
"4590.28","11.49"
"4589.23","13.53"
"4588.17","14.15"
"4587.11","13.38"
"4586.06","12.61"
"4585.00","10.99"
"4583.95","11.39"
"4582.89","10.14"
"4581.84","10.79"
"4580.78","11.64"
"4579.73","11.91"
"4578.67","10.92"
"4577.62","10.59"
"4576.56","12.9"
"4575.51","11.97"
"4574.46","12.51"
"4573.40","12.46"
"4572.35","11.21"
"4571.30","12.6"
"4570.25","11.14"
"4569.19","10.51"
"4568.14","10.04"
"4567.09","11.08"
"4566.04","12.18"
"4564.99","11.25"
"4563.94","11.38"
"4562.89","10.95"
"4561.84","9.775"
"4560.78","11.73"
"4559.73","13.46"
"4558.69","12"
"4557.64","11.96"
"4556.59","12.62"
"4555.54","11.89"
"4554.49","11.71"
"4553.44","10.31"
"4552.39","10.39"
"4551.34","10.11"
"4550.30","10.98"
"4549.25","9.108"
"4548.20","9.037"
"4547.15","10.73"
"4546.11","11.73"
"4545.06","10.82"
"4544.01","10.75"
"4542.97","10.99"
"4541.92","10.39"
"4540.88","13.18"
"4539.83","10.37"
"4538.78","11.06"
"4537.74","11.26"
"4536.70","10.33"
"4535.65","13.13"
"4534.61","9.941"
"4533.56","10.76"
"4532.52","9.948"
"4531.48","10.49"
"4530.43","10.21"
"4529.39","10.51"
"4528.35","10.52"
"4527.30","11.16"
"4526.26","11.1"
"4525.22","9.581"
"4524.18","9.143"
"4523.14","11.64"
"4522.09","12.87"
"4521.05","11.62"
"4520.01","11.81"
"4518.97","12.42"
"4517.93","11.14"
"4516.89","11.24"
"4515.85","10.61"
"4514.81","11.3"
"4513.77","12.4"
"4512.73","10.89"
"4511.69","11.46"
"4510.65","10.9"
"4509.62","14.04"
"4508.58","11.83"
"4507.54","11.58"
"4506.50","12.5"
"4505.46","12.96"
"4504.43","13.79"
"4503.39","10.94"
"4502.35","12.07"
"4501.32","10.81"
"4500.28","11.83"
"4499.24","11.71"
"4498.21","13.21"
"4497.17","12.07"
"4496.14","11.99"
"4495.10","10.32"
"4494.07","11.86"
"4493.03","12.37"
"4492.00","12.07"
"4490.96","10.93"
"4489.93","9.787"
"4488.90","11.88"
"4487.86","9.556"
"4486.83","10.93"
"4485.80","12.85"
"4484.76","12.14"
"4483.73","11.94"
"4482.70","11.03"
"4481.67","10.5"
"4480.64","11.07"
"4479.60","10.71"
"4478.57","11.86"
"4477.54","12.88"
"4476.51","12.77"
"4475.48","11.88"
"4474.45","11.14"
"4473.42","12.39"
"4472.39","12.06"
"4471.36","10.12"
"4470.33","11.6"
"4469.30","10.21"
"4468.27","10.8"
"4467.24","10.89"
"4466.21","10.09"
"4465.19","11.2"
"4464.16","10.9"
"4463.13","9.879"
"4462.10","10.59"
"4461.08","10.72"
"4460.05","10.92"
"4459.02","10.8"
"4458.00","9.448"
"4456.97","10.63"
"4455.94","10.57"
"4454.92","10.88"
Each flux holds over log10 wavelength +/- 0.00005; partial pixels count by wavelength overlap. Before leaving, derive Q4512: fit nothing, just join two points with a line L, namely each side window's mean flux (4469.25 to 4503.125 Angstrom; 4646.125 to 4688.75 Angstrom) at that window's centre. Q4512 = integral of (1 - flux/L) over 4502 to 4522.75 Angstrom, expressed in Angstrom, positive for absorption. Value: -0.6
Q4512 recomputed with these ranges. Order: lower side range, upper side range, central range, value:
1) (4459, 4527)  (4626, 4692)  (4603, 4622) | -1.05 Angstrom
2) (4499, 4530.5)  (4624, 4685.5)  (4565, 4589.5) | -0.30 Angstrom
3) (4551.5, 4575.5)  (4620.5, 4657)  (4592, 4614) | -0.84 Angstrom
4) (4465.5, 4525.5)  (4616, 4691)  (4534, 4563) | 1.30 Angstrom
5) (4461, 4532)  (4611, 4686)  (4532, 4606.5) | 0.97 Angstrom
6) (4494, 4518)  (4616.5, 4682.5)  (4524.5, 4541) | 1.45 Angstrom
